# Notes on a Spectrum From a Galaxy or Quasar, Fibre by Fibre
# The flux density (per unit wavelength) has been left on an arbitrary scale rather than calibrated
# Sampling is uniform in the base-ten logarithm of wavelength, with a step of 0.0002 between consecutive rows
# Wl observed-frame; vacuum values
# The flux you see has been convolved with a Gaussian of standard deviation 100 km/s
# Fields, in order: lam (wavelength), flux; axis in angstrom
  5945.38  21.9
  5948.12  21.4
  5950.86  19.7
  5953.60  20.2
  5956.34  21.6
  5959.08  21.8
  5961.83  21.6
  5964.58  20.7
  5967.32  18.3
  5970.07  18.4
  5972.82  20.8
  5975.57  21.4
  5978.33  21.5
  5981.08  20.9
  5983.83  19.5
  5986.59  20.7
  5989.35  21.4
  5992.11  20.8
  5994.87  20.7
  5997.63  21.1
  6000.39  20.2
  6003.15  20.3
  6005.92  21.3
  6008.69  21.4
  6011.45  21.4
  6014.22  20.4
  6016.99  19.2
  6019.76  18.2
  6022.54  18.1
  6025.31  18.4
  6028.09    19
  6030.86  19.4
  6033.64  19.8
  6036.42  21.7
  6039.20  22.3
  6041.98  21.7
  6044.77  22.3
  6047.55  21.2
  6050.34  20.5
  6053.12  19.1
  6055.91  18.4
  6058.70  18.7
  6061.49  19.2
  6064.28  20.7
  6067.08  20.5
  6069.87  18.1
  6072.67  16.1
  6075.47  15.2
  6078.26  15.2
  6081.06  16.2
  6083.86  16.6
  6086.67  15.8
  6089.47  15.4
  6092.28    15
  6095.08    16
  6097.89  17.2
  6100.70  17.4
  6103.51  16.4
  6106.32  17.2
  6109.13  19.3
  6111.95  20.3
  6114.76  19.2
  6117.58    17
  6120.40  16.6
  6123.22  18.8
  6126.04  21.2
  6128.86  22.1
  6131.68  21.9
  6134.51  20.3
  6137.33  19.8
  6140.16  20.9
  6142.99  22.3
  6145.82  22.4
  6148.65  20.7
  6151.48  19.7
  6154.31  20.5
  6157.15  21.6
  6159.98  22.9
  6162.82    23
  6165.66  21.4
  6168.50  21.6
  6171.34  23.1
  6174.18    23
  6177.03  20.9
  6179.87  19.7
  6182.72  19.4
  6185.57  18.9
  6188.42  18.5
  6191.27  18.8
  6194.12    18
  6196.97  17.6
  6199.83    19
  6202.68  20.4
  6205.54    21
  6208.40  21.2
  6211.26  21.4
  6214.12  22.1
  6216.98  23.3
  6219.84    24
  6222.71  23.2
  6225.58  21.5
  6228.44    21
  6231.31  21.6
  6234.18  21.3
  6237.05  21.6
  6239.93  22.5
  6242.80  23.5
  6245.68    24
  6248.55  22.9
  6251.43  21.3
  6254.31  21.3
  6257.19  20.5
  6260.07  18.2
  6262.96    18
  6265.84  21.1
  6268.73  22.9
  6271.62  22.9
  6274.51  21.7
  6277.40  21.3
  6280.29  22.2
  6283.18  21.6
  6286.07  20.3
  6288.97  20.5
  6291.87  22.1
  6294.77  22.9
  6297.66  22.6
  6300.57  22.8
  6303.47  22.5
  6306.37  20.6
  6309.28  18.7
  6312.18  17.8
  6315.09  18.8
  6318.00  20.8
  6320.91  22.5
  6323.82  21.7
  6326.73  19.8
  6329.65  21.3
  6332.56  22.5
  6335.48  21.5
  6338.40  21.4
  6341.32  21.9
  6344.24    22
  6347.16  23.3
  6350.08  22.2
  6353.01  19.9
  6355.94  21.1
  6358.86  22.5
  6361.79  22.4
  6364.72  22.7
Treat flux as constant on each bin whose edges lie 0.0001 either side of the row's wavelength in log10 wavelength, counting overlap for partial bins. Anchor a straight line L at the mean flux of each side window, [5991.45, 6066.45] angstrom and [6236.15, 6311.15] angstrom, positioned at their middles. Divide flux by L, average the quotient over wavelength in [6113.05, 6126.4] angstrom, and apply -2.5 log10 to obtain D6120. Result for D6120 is 0.13 mag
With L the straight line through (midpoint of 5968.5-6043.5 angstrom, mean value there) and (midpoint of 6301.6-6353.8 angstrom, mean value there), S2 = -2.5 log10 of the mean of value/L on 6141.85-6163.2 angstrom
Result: -0.04 mag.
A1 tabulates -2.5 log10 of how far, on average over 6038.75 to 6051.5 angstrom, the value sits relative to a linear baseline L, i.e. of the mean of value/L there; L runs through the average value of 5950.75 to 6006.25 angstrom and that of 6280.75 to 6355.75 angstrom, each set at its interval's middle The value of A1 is -0.04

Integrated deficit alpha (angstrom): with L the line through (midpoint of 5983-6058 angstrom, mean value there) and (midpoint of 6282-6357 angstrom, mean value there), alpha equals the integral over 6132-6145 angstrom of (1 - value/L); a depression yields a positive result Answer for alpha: -0.2 angstrom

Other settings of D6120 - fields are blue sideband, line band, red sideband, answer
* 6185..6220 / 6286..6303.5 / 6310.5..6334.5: -0.075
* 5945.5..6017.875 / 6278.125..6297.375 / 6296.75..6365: -0.020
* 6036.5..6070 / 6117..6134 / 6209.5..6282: 0.061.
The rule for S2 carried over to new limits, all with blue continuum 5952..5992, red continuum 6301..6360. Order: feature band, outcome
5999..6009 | 0.00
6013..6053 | 0.03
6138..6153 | -0.01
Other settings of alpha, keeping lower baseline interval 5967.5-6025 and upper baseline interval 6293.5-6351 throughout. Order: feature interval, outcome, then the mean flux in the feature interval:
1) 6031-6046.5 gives -0.7 angstrom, 21.4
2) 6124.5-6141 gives -0.2 angstrom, 21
